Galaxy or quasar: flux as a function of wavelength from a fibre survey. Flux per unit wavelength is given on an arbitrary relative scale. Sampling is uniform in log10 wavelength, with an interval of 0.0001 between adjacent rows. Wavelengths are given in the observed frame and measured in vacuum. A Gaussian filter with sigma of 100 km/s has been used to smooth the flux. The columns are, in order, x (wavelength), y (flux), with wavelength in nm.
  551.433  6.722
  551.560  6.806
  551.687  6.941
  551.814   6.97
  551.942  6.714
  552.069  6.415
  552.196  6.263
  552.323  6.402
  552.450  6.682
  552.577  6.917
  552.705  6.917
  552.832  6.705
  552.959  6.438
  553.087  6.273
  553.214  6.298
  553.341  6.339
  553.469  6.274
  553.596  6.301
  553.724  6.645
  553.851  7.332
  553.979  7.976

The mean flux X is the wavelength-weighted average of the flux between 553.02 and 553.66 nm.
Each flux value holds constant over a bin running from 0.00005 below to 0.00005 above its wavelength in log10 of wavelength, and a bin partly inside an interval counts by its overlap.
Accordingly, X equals 6.29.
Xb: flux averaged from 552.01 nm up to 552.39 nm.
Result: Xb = 6.37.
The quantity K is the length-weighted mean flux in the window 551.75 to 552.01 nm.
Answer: 6.81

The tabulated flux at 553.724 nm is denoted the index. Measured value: 6.645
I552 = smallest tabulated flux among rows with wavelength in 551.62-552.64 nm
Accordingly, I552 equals 6.263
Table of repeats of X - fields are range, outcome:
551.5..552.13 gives 6.76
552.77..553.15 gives 6.47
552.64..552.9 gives 6.8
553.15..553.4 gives 6.34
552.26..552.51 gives 6.55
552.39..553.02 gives 6.73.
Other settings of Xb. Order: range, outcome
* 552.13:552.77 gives 6.64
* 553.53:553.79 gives 6.49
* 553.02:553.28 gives 6.29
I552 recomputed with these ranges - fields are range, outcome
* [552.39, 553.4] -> 6.273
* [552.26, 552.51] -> 6.402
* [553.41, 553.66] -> 6.274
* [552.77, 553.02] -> 6.438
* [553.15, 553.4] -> 6.298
